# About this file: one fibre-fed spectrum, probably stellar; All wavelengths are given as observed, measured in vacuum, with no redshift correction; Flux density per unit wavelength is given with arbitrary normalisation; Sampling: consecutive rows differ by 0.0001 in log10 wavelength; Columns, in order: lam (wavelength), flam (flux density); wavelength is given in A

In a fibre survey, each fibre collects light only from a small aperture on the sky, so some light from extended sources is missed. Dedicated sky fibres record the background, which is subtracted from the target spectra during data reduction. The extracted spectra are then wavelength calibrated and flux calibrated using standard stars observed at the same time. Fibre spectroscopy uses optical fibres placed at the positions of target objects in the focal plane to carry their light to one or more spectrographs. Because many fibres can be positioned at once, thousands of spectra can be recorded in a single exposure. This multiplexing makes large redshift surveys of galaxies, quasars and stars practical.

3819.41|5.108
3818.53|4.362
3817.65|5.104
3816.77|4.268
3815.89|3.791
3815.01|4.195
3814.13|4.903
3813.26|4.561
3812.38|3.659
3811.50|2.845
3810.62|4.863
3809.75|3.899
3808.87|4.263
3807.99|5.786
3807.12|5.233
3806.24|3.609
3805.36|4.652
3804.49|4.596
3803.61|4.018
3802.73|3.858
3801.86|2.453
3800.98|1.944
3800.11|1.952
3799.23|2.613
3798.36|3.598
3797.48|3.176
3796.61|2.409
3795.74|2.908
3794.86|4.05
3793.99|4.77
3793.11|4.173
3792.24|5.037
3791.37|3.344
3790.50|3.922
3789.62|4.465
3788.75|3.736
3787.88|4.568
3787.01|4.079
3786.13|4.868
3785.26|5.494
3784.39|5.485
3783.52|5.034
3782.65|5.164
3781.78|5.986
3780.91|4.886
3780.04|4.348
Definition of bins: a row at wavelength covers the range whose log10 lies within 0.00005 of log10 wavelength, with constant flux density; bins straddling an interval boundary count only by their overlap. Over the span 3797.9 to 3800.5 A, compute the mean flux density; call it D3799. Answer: 2.73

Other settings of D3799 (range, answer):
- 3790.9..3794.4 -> 4.33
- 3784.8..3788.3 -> 4.75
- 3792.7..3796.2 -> 3.96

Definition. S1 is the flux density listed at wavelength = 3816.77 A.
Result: 4.268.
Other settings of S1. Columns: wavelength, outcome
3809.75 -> 3.899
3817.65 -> 5.104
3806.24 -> 3.609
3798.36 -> 3.598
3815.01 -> 4.195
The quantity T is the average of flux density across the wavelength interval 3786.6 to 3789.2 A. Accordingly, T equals 4.14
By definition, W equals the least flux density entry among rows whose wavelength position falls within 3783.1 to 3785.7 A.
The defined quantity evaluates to 5.034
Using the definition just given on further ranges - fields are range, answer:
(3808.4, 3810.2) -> 3.899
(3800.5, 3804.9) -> 1.944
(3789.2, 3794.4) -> 3.344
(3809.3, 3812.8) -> 2.845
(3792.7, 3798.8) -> 2.409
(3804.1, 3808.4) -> 3.609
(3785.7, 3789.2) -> 3.736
